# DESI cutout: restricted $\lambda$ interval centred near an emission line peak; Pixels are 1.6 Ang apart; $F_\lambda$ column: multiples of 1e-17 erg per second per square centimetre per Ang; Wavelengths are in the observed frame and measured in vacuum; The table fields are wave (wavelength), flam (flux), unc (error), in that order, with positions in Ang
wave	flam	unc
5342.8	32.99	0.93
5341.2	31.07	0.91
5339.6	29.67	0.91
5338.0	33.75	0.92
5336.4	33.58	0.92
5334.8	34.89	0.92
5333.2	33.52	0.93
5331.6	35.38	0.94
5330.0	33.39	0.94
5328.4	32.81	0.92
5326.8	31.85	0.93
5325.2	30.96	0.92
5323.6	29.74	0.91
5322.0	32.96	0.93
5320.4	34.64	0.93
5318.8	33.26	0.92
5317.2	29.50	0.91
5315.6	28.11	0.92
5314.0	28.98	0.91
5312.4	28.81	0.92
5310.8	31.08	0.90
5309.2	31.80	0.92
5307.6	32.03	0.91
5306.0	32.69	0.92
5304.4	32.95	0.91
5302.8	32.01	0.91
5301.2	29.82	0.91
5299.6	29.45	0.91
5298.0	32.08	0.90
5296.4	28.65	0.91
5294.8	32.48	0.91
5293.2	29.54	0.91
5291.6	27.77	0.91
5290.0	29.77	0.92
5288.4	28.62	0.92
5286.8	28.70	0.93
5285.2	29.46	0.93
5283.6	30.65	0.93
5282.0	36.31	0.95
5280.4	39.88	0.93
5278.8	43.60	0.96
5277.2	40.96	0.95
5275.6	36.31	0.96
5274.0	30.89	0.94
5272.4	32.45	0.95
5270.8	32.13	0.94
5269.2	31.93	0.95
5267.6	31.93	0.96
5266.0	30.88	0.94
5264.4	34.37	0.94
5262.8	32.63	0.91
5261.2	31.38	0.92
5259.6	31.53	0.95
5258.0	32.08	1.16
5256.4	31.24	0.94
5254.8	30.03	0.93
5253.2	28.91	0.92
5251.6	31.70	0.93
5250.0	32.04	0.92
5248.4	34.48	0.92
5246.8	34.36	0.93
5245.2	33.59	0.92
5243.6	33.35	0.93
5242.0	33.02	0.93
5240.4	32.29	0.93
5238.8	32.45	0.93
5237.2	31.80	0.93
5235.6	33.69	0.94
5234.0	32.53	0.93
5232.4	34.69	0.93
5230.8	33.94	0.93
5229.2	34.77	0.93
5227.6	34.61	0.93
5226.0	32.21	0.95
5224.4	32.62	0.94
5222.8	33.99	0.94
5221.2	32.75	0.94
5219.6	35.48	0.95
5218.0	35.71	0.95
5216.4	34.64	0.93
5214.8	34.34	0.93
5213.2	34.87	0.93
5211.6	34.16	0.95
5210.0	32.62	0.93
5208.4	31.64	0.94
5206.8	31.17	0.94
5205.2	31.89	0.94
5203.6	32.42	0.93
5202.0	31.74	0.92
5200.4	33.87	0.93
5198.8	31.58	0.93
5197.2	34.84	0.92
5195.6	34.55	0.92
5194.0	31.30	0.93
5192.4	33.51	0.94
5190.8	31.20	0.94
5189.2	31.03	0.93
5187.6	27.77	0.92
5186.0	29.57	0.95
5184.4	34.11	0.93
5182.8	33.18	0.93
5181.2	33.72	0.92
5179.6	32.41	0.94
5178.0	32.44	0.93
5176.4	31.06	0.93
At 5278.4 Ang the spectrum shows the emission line [O III] 5007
